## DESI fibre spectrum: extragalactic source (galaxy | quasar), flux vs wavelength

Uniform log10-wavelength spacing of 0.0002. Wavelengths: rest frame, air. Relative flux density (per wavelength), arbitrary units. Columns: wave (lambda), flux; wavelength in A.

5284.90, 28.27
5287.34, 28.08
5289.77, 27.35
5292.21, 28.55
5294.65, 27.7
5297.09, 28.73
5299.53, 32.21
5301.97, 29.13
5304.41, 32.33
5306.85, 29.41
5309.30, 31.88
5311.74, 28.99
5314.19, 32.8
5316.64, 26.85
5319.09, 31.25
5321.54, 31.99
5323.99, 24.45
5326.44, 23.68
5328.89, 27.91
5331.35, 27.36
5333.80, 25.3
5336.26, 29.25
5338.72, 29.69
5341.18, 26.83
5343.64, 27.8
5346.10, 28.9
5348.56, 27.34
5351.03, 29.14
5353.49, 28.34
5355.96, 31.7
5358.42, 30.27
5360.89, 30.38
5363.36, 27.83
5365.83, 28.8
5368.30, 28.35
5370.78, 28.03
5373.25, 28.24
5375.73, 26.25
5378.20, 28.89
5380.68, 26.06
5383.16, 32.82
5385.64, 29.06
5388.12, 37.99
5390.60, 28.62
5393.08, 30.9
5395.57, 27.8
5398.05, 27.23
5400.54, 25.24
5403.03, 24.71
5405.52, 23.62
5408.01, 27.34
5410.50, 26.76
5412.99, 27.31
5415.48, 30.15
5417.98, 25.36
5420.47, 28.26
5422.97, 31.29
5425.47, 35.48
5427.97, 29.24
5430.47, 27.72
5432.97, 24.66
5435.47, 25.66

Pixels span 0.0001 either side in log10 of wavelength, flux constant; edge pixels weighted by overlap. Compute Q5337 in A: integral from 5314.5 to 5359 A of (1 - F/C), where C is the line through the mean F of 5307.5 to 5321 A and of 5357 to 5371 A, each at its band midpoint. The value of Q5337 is 2.2 A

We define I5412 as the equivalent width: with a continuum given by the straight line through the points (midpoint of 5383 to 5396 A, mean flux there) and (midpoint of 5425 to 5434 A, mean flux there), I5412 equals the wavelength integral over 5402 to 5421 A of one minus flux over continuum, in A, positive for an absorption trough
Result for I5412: 2.1 A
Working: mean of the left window 31.3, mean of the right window 28.9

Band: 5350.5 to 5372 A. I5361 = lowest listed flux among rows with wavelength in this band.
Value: 27.83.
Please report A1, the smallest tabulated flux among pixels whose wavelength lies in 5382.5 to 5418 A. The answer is 23.62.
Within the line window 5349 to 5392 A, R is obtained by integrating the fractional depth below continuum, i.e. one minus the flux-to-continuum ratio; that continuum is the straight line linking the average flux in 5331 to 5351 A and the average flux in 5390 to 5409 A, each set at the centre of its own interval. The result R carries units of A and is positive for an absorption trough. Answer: -3.2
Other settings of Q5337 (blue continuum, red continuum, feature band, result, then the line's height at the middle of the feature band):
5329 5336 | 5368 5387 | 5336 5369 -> -1.5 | 27.7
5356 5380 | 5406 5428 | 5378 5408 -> 0.2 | 28.7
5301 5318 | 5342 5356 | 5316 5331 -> 1.0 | 29.6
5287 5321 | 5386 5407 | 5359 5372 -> 0.0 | 28.8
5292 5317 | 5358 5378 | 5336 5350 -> 0.4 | 29.1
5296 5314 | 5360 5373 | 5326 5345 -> 1.4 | 29.6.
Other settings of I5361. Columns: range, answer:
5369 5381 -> 26.06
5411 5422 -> 25.36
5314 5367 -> 23.68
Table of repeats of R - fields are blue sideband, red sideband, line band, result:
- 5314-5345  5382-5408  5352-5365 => -0.6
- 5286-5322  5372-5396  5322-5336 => 1.6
